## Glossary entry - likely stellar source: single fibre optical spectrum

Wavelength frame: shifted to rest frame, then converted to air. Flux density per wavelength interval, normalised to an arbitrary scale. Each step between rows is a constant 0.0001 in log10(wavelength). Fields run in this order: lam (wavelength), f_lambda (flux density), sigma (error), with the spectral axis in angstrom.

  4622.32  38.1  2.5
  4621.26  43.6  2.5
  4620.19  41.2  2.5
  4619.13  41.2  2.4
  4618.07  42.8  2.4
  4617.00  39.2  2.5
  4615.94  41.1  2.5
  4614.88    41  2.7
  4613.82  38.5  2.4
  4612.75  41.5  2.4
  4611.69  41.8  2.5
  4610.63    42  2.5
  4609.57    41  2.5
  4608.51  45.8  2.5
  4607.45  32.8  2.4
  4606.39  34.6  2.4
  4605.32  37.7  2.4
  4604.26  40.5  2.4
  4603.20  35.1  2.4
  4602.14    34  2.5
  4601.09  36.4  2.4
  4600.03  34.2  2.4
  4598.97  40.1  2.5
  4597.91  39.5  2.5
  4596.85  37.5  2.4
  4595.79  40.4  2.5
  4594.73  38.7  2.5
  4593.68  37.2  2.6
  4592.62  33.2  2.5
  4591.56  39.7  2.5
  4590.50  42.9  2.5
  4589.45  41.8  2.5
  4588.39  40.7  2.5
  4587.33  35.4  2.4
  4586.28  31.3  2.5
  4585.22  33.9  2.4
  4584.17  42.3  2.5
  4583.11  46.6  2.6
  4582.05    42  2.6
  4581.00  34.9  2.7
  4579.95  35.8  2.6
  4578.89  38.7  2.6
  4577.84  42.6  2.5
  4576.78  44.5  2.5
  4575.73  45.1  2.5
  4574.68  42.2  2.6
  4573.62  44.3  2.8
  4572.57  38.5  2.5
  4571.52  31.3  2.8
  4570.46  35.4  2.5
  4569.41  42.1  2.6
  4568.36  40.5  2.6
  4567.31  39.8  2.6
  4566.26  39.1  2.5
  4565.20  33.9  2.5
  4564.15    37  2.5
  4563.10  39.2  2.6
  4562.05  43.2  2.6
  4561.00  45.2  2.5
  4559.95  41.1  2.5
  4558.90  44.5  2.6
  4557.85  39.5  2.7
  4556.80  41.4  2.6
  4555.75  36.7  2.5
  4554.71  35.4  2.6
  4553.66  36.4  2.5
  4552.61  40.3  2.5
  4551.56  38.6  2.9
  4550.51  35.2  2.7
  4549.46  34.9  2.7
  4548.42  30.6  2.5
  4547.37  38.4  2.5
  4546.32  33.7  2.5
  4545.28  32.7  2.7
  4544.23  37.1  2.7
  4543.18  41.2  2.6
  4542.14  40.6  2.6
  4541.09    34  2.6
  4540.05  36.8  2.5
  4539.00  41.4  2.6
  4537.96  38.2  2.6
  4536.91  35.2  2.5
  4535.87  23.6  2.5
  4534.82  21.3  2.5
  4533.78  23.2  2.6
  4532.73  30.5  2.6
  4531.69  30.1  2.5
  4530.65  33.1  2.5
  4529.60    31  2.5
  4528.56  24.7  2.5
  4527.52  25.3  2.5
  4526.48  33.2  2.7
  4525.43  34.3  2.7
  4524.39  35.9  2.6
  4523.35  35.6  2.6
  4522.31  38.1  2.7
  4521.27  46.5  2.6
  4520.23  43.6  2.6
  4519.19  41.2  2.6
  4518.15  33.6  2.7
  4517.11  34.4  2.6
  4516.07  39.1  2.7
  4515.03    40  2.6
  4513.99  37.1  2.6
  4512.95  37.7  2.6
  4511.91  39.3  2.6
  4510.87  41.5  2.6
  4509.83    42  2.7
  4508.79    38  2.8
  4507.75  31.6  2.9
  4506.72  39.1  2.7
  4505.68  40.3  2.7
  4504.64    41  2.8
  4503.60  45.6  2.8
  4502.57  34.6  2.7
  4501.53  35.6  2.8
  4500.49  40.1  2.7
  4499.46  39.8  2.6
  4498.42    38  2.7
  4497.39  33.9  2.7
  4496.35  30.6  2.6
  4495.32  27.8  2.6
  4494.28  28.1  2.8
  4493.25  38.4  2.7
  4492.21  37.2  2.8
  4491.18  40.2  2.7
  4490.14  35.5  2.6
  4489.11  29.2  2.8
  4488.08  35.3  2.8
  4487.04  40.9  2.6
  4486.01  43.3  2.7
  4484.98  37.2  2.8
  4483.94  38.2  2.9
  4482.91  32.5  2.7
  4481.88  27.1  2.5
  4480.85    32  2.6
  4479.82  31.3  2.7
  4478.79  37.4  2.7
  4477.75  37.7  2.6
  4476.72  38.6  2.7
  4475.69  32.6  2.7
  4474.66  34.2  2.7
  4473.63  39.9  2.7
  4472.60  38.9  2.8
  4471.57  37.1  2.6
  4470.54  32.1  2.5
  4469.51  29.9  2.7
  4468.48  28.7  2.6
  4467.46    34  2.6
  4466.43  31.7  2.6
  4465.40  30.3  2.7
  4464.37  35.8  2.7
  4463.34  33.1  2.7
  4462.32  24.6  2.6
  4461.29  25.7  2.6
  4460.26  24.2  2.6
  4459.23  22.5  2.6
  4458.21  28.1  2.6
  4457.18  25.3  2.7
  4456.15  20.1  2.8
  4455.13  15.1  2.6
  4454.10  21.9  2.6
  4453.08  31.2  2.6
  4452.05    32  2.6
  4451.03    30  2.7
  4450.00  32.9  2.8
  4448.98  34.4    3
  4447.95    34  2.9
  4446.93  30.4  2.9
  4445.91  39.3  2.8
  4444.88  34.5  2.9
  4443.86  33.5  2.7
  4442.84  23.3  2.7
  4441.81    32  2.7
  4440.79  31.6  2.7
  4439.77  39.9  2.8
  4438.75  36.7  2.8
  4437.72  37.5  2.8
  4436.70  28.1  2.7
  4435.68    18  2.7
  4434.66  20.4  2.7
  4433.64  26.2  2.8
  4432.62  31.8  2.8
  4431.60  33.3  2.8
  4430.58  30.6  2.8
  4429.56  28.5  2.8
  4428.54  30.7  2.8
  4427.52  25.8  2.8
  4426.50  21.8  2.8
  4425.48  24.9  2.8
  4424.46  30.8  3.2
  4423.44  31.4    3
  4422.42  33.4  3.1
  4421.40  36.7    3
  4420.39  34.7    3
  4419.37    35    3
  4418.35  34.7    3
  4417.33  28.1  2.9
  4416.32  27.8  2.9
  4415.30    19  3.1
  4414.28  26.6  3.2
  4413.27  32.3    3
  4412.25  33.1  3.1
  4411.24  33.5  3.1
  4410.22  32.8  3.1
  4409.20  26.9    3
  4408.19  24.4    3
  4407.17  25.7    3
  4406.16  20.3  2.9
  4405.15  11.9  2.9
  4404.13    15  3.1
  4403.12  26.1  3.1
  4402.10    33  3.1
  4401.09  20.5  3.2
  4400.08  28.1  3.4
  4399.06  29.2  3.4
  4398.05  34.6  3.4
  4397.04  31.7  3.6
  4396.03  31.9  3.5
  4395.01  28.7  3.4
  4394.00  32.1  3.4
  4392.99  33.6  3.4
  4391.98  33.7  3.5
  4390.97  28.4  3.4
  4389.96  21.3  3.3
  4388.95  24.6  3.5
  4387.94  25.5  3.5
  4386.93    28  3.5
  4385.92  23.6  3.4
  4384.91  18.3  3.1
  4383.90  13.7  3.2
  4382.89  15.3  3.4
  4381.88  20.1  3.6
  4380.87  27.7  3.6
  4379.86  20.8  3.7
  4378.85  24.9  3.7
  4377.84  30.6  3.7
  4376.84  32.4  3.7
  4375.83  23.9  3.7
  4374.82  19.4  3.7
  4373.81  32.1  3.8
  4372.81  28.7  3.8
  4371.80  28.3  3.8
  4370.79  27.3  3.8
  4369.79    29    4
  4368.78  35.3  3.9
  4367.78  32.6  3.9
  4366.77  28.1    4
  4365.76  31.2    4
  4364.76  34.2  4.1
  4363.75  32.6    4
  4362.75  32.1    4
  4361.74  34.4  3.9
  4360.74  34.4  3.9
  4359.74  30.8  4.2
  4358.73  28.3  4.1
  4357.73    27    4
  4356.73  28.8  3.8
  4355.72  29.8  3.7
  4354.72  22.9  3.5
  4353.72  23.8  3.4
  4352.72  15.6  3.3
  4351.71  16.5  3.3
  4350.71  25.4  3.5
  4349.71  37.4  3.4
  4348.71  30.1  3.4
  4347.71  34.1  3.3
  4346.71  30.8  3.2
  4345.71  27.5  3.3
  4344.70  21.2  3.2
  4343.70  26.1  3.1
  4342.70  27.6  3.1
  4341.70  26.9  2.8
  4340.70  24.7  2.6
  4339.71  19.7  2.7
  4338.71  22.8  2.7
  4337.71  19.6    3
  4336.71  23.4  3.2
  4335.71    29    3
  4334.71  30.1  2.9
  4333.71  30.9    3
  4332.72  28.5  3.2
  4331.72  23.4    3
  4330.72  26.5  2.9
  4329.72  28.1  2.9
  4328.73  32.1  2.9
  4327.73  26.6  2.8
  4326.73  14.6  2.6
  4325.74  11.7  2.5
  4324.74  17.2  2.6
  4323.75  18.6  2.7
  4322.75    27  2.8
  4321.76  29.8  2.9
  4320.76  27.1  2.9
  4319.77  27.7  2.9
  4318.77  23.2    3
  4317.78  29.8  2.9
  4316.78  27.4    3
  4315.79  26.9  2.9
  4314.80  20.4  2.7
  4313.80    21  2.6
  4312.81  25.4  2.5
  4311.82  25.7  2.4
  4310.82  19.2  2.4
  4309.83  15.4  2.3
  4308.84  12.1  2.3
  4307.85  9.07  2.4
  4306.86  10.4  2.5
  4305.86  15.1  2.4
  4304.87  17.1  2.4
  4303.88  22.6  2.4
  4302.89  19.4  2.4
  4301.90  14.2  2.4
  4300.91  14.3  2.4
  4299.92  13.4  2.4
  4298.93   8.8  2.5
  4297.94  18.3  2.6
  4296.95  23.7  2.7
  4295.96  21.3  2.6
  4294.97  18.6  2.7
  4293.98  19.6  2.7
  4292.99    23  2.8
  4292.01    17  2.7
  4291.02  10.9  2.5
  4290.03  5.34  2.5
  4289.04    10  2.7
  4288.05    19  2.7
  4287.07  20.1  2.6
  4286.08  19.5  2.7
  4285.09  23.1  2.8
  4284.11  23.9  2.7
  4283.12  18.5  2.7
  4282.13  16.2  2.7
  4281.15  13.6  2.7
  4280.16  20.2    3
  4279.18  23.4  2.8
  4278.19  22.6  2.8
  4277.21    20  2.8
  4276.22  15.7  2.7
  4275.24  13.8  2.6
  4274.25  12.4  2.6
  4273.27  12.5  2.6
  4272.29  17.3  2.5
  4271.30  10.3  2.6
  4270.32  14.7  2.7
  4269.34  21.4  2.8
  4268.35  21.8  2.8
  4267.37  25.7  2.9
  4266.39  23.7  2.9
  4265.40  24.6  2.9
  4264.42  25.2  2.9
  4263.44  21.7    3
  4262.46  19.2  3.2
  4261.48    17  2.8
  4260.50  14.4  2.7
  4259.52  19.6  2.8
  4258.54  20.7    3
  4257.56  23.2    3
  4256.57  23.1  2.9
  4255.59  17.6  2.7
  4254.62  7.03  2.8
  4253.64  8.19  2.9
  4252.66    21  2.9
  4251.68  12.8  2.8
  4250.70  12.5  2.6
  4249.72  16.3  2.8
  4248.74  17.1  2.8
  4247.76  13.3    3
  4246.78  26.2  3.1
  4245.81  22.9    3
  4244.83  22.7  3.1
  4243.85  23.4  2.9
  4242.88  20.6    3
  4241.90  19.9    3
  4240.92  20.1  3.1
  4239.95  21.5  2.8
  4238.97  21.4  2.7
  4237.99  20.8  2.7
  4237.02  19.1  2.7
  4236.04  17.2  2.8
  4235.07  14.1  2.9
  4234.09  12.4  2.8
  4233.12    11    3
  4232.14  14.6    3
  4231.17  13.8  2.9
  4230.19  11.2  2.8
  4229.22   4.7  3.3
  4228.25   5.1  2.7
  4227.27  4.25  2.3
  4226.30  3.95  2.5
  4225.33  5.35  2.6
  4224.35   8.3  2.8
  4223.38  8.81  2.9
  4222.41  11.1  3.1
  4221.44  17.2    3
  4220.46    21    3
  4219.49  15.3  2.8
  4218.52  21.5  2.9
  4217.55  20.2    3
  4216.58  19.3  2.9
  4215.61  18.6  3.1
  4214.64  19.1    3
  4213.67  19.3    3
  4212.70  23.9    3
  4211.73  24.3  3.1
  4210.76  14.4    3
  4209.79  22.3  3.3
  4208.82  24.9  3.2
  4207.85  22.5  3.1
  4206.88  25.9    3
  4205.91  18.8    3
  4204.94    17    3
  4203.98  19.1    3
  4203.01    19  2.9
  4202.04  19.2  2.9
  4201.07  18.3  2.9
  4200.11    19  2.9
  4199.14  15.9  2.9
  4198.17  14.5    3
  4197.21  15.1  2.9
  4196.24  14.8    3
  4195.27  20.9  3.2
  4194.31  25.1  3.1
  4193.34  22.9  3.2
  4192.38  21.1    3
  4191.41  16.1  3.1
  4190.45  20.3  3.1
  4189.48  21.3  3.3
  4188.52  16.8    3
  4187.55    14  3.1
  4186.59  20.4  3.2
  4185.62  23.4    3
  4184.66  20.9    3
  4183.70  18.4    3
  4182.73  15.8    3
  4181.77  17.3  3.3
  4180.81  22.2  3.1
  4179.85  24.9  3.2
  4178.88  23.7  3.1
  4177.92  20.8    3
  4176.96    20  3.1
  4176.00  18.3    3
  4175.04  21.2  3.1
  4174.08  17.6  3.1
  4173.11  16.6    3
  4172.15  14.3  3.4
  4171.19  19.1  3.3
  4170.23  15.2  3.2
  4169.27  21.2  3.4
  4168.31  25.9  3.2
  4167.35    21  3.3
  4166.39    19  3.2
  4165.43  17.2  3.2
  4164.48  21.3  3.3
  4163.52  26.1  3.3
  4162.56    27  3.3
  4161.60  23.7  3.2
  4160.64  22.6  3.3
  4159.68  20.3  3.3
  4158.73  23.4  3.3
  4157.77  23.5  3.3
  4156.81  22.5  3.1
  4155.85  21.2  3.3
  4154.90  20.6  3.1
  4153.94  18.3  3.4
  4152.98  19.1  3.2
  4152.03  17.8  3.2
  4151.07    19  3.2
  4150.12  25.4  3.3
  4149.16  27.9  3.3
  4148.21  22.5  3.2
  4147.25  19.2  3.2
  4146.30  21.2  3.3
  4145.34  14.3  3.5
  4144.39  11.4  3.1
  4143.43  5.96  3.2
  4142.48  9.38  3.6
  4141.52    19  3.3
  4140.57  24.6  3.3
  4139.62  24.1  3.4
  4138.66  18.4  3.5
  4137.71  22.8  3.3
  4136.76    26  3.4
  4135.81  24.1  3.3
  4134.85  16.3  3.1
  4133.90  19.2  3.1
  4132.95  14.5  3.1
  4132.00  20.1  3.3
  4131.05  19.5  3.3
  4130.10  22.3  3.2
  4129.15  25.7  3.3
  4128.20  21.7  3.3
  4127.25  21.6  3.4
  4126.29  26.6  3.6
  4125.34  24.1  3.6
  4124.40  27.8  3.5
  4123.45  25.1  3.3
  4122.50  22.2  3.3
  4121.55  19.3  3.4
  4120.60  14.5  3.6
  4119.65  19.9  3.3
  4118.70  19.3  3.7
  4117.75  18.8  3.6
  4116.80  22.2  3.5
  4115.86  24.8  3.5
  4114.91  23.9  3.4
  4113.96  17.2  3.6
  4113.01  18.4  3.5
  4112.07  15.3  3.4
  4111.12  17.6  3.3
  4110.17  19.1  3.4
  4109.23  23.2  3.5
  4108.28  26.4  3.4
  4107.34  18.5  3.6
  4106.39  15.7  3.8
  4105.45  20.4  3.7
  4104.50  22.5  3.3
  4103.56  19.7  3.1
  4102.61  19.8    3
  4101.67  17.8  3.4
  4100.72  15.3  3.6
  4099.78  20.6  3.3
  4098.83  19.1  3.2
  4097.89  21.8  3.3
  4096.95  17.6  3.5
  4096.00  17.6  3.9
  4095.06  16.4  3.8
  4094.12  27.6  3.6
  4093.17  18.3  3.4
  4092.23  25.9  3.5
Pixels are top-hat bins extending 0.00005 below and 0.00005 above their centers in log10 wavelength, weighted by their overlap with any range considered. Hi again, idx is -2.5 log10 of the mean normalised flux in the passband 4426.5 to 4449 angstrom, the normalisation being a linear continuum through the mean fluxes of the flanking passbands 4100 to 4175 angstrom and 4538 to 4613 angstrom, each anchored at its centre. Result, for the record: 0.077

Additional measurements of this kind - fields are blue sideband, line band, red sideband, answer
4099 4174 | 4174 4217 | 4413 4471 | 0.12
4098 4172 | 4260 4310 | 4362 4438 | 0.37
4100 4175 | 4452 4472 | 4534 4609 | 0.19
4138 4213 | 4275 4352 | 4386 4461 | 0.16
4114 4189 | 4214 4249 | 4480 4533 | 0.46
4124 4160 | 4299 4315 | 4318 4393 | 0.43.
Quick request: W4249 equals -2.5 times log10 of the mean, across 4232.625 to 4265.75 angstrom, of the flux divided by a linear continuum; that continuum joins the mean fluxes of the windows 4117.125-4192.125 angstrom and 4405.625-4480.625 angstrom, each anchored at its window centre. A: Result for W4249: 0.27 mag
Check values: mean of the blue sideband 20.3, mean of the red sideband 30.3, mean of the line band 18.4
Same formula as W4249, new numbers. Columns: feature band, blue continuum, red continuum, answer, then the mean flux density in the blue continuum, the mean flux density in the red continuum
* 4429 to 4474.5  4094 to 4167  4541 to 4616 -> 0.11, 20.4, 38.7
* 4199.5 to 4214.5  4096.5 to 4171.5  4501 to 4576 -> 0.15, 20.5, 37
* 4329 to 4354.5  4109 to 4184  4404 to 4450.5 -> 0.03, 20.4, 29.6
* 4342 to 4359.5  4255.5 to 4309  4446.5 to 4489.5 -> -0.16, 17.8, 31.7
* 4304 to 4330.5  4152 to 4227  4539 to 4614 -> 0.19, 19.2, 38.6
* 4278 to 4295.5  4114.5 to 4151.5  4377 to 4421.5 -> 0.33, 20.6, 26.9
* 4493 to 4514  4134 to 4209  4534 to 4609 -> -0.07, 19.9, 37.9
